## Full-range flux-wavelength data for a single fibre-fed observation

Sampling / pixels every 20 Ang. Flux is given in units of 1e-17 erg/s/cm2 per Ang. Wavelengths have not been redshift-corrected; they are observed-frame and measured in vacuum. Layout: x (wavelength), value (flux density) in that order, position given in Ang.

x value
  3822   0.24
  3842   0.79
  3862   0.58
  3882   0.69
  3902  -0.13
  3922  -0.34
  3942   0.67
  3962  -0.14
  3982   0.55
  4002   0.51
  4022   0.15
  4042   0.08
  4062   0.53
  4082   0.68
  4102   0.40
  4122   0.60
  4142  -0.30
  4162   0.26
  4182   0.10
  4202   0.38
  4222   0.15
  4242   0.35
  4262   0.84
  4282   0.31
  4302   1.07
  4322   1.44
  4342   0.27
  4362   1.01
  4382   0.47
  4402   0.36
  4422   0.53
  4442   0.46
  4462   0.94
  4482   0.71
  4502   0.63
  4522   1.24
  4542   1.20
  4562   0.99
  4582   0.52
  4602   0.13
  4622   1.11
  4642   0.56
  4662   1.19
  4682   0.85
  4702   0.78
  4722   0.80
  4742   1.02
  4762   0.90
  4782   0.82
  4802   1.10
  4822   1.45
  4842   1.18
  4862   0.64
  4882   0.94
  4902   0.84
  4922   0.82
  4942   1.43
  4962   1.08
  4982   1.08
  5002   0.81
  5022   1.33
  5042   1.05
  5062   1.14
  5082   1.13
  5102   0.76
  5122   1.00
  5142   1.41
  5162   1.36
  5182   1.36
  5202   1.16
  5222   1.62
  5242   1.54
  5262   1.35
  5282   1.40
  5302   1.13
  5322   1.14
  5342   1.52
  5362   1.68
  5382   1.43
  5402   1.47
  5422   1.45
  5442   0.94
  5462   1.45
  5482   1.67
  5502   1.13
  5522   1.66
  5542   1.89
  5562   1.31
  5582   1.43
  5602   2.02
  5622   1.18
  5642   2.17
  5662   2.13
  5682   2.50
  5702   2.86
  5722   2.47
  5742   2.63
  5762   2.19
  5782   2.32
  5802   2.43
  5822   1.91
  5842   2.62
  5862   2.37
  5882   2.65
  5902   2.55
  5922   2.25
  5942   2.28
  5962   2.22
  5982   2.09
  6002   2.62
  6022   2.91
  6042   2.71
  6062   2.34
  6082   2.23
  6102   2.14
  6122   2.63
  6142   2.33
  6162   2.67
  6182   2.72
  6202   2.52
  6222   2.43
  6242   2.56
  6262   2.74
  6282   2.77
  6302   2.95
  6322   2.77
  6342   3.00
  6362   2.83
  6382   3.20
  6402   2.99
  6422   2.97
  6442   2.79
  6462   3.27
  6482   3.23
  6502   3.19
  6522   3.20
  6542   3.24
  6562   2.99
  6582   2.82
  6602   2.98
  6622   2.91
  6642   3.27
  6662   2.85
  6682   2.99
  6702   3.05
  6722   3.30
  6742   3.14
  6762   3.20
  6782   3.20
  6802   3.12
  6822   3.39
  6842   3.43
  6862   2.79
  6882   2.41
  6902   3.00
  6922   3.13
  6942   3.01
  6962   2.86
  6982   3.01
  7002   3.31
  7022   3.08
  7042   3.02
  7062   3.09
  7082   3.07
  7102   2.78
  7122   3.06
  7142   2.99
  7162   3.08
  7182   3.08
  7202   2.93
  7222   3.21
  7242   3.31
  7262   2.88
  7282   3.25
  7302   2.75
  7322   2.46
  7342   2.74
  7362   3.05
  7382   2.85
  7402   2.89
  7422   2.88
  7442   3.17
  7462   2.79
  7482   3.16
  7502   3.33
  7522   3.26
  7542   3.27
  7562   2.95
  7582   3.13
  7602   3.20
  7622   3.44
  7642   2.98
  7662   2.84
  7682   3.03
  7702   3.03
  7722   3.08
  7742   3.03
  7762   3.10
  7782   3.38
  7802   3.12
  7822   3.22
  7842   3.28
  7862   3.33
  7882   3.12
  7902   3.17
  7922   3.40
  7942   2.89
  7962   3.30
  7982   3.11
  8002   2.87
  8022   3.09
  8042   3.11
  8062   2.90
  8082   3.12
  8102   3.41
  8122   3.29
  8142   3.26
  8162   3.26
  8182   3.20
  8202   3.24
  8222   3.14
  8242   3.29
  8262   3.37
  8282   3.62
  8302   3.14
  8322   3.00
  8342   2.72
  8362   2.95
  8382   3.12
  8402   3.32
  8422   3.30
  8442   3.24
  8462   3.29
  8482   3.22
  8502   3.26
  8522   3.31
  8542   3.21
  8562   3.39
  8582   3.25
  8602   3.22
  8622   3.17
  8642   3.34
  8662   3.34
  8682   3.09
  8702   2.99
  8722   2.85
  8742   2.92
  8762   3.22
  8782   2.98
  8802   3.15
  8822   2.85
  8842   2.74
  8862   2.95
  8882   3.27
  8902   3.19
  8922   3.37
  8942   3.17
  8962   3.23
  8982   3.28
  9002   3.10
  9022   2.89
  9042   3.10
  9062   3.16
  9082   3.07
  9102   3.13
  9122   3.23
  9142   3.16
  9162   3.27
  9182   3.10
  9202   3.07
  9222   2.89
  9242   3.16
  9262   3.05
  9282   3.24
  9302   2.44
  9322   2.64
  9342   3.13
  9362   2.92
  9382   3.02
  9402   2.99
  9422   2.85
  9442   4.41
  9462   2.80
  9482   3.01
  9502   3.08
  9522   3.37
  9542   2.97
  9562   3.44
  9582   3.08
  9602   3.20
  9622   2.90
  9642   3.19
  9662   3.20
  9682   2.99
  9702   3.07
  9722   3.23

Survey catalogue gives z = 0.417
